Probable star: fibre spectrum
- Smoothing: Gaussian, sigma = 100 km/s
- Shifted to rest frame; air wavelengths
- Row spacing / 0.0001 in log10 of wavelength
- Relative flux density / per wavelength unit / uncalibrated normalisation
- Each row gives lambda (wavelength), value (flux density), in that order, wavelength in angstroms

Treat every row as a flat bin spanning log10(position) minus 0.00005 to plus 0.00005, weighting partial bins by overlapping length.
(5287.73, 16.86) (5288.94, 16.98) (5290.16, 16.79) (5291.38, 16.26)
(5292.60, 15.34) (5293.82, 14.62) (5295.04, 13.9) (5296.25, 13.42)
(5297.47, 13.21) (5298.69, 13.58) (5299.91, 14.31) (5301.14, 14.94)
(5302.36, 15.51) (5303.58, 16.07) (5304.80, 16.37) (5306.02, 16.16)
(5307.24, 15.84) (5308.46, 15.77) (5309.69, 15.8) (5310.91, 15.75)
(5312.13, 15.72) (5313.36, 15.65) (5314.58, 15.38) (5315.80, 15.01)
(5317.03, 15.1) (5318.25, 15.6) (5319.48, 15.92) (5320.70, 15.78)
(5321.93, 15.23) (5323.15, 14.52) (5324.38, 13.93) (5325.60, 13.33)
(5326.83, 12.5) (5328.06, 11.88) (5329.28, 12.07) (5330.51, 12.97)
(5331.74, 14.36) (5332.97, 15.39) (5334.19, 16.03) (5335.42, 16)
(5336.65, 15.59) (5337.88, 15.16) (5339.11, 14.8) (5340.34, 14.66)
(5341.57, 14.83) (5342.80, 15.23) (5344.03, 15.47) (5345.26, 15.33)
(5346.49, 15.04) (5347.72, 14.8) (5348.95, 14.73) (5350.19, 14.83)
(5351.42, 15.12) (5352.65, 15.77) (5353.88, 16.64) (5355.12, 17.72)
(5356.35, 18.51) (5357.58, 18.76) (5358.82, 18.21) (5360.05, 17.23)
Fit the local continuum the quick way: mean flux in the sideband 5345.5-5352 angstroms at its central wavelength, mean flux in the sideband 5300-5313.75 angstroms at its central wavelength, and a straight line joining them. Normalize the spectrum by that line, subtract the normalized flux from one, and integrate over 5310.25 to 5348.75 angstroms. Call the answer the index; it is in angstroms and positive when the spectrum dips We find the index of 1.20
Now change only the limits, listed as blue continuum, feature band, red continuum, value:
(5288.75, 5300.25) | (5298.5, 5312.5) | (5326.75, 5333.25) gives -1.26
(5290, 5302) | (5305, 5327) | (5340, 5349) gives -0.71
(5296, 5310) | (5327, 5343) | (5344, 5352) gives 0.61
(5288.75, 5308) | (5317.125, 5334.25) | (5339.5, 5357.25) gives 1.35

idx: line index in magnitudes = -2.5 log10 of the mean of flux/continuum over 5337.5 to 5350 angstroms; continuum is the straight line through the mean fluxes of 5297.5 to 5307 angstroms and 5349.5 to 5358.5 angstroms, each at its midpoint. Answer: 0.10 mag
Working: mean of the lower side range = 15.2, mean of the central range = 15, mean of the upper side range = 16.8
